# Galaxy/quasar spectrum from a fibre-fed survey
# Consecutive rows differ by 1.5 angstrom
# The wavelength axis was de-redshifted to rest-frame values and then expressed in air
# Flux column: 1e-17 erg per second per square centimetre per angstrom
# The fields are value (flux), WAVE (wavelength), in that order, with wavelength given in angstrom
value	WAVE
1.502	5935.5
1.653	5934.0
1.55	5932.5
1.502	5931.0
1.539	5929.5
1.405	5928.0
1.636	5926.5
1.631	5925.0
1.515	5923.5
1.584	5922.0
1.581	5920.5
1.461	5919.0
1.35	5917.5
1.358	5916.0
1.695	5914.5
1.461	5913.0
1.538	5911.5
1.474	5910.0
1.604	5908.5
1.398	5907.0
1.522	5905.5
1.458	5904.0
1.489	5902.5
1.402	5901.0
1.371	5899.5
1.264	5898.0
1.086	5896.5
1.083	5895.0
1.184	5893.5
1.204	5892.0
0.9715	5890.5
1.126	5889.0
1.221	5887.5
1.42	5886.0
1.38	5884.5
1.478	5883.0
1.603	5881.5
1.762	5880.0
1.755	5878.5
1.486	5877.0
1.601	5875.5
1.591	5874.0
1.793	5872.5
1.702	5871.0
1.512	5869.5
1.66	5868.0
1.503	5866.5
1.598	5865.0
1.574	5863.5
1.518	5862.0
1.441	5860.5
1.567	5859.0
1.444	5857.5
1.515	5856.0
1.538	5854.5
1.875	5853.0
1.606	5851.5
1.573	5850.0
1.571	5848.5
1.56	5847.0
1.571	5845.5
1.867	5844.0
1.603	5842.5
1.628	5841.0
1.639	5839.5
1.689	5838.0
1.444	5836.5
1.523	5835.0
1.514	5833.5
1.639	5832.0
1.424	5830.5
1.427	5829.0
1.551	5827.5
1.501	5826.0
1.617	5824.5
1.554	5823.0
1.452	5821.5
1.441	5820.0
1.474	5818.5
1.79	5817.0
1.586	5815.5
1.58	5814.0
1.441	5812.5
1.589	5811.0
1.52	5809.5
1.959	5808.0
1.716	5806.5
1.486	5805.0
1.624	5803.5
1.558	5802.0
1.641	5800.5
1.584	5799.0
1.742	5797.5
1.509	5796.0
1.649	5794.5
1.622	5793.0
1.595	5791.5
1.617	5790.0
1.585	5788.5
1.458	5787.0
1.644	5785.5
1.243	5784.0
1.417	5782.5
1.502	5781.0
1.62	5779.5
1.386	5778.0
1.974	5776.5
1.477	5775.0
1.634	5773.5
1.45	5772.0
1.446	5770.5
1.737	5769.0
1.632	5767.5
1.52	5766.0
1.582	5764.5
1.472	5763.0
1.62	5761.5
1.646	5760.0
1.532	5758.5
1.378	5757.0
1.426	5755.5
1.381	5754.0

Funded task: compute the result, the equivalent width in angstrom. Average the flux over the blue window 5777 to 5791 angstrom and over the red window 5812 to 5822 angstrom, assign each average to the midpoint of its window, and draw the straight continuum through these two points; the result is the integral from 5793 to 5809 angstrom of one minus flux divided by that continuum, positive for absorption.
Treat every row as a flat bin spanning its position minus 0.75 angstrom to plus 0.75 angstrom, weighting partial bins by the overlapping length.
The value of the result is -1.2 angstrom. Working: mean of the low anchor 1.51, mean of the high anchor 1.54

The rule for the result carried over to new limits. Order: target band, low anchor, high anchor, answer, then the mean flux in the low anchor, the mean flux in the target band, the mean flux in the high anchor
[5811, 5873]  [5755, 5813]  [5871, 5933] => -2.4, 1.57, 1.57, 1.45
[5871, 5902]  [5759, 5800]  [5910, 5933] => 2.7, 1.57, 1.4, 1.52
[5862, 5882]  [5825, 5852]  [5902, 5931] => -1.0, 1.57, 1.62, 1.51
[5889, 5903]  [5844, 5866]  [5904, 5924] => 2.8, 1.58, 1.22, 1.5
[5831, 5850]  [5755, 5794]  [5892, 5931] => -1.3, 1.55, 1.6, 1.44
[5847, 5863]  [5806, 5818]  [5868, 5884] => 0.7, 1.64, 1.56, 1.63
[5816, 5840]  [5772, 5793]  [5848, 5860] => 0.4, 1.55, 1.54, 1.58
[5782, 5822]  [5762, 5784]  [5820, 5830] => -1.3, 1.55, 1.58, 1.51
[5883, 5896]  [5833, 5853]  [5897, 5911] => 2.3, 1.61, 1.21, 1.44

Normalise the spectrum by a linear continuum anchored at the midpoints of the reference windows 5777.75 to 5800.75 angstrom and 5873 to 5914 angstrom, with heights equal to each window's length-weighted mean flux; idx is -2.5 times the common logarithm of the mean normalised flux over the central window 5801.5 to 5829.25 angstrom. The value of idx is -0.04 mag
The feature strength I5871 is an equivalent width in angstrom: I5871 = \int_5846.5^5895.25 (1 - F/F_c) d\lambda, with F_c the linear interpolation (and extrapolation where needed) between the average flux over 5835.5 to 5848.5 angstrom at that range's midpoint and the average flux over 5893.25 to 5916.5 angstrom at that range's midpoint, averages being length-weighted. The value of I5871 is 0.7 angstrom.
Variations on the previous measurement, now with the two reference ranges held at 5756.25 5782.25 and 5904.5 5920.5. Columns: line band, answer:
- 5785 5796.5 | -0.25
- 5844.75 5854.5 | -0.62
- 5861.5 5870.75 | -0.34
